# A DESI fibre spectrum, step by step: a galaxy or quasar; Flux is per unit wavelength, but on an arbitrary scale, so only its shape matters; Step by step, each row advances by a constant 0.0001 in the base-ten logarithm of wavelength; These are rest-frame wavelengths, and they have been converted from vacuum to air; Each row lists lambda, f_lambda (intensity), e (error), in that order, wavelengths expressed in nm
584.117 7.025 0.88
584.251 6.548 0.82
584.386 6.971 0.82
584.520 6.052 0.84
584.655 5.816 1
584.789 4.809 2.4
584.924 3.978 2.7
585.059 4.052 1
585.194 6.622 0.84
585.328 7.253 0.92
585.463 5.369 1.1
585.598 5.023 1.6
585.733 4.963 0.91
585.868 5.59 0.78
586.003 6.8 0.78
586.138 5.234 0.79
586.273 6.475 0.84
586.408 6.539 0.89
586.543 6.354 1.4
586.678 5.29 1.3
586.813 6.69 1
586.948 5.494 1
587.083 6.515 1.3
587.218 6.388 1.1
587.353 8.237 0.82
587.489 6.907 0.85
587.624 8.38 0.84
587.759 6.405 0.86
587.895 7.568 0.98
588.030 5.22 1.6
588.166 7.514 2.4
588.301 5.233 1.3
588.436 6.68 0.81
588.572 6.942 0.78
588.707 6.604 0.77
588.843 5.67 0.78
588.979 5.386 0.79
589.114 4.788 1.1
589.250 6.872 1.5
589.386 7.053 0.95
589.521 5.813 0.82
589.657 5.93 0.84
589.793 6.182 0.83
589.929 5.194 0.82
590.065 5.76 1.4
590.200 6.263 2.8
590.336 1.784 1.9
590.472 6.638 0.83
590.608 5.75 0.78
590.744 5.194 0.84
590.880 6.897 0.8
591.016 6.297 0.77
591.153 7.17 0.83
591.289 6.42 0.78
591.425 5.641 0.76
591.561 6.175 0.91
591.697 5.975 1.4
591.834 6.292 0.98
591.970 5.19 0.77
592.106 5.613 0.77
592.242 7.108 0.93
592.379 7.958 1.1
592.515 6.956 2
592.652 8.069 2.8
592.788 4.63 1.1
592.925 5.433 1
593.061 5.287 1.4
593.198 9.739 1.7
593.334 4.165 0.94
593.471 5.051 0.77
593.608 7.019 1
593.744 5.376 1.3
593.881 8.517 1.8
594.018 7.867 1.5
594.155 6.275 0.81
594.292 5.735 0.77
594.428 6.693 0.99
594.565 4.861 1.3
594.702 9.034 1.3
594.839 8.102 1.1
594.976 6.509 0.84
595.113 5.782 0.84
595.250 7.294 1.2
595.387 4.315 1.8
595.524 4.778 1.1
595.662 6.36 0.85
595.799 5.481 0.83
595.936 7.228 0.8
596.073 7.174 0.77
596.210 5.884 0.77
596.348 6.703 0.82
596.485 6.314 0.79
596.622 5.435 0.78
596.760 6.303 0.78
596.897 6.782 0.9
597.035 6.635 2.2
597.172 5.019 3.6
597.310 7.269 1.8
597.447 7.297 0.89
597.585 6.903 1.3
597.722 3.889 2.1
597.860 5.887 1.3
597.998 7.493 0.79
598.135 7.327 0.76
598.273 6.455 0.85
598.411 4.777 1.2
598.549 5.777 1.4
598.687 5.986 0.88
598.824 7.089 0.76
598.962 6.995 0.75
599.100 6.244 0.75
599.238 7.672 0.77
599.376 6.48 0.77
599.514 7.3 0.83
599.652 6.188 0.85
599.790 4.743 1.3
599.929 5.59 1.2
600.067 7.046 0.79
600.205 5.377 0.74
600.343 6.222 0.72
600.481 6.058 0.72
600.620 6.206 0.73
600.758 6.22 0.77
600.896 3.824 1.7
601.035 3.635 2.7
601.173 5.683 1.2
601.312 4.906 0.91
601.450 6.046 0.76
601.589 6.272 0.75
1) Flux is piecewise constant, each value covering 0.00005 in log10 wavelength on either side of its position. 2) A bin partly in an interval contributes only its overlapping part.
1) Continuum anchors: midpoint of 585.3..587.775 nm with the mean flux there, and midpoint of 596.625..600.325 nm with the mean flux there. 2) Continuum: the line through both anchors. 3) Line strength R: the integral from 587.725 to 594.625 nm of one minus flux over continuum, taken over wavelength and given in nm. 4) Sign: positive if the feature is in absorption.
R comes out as 0.14 nm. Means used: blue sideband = 6.29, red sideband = 6.31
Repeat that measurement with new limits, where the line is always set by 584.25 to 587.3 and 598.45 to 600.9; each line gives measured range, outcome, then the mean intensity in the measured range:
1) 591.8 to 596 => -0.24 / 6.41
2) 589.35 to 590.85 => 0.09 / 5.6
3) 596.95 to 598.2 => -0.05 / 6.42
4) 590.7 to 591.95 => -0.04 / 6.21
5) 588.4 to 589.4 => -0.04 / 6.19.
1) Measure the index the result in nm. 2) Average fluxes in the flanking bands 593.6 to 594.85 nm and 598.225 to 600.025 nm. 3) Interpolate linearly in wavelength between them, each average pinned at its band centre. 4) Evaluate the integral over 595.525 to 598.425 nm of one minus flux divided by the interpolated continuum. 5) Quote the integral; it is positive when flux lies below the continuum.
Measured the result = 0.10 nm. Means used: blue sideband 6.89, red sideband 6.26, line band 6.31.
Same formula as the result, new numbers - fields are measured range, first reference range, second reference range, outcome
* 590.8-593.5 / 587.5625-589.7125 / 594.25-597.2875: 0.01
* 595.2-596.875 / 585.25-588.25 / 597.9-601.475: 0.01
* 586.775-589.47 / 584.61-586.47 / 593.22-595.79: -0.33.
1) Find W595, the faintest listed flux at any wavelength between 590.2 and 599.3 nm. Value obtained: 1.784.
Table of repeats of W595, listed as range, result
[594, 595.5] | 4.315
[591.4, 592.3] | 5.19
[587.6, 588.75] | 5.22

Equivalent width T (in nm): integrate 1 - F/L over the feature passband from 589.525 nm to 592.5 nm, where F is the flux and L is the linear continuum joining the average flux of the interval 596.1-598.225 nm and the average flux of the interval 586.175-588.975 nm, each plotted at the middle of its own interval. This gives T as 0.22 nm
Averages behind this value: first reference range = 6.51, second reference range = 6.36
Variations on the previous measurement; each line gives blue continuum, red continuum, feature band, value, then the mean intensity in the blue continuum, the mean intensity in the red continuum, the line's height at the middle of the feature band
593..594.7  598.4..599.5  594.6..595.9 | 0.02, 6.49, 6.51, 6.5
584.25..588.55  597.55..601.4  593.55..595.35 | -0.22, 6.16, 5.99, 6.06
